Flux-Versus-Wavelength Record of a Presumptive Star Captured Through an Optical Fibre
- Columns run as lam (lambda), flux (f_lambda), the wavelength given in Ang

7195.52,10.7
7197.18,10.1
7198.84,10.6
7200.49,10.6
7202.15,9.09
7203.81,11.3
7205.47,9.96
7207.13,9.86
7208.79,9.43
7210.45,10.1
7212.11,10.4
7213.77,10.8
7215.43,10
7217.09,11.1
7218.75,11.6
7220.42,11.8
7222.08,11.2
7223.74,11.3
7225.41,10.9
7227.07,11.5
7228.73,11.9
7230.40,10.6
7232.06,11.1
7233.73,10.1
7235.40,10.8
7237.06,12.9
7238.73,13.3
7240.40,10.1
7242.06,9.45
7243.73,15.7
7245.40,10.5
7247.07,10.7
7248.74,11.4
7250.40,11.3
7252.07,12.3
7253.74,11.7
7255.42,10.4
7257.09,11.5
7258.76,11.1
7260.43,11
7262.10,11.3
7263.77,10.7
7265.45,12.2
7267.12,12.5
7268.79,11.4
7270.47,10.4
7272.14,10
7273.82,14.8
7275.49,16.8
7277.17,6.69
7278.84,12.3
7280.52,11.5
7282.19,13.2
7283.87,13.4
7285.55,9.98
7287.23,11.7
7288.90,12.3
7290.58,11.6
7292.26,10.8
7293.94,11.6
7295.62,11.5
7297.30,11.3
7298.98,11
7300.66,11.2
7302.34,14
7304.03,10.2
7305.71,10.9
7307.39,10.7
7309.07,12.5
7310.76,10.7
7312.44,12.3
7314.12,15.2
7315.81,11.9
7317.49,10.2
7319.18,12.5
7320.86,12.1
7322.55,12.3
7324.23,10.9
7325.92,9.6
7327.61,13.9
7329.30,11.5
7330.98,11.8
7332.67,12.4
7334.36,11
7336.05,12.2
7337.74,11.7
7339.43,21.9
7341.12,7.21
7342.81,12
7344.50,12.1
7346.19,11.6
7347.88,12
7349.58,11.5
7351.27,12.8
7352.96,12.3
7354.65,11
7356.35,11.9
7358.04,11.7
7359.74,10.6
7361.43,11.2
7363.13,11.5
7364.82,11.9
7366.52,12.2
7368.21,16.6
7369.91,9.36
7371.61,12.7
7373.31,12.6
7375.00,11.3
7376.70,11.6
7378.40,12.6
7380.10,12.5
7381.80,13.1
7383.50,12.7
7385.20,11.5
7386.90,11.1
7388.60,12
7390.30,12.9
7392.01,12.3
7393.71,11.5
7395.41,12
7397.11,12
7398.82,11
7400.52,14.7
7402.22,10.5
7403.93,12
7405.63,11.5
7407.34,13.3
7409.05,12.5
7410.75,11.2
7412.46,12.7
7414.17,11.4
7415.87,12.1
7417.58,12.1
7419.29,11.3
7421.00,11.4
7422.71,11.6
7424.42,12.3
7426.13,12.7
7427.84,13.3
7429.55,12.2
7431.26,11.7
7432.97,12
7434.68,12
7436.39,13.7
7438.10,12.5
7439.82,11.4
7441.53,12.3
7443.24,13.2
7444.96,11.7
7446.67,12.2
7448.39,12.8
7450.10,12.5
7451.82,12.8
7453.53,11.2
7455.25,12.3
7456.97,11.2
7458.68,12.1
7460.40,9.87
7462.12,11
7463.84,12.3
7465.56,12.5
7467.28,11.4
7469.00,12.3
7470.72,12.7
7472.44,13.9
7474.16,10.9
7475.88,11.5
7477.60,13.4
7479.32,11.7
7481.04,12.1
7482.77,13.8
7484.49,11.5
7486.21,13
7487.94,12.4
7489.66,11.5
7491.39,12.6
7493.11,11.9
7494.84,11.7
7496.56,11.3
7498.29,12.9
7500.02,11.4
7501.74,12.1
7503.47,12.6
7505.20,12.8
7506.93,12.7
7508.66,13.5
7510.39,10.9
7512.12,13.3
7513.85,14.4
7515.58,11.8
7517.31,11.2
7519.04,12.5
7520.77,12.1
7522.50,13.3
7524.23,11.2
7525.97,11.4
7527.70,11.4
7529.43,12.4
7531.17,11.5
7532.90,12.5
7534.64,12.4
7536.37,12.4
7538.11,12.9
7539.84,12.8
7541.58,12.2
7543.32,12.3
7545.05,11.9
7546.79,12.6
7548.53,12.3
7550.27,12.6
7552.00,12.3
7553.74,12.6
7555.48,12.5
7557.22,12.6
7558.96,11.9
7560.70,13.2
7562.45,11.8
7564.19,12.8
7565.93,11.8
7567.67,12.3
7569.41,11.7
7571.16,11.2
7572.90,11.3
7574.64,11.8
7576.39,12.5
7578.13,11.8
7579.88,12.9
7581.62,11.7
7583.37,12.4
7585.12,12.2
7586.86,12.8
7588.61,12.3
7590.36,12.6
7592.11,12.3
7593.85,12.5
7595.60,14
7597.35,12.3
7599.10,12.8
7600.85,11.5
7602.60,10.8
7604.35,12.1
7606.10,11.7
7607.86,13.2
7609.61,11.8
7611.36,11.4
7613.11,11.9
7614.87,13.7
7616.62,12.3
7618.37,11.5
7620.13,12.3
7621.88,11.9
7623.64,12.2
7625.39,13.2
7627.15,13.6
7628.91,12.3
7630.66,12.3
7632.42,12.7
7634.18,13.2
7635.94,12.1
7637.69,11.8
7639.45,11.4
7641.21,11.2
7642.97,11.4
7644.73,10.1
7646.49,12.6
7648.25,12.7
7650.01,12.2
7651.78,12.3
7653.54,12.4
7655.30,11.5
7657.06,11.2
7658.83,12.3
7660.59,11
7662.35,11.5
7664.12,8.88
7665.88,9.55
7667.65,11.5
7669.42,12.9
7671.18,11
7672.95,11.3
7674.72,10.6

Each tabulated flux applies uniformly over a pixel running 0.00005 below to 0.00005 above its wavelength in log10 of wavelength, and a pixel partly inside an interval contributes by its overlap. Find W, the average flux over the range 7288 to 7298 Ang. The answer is 11.5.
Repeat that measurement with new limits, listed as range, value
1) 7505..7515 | 12.9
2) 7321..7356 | 12.1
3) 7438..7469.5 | 12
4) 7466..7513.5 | 12.3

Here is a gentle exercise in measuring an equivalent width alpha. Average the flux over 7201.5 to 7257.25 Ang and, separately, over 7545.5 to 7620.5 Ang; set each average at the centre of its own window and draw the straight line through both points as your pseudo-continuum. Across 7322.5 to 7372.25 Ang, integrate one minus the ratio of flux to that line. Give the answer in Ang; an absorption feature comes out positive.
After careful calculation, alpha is -2.5 Ang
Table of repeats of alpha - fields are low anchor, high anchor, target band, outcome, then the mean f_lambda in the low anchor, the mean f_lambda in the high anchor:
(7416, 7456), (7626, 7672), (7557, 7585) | -0.39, 12.2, 11.8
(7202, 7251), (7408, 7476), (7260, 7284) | -1.27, 11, 12.1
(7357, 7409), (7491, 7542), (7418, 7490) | 0.19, 12.1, 12.3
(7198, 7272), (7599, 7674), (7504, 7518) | -1.16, 11.1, 11.9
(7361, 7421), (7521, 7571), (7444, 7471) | 0.54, 12.1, 12.3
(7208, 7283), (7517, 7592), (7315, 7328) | -0.02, 11.4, 12.2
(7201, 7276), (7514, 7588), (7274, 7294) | -0.92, 11.3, 12.2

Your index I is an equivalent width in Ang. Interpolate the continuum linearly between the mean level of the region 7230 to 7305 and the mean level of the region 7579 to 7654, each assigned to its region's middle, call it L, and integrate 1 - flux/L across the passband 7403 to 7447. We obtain -1.1 Ang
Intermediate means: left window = 11.6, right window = 12.2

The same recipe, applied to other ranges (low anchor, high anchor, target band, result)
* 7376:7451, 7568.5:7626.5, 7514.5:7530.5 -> 0.32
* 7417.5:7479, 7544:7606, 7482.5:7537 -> -0.30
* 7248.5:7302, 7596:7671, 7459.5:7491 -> -0.83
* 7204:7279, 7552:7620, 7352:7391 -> -1.39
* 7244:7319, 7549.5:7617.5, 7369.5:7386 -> -0.32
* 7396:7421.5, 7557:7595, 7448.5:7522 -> -0.64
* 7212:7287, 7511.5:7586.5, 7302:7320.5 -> -0.37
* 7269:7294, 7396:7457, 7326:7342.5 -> -0.74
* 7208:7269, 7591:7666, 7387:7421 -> -1.30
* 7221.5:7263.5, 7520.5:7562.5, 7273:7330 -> -1.56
